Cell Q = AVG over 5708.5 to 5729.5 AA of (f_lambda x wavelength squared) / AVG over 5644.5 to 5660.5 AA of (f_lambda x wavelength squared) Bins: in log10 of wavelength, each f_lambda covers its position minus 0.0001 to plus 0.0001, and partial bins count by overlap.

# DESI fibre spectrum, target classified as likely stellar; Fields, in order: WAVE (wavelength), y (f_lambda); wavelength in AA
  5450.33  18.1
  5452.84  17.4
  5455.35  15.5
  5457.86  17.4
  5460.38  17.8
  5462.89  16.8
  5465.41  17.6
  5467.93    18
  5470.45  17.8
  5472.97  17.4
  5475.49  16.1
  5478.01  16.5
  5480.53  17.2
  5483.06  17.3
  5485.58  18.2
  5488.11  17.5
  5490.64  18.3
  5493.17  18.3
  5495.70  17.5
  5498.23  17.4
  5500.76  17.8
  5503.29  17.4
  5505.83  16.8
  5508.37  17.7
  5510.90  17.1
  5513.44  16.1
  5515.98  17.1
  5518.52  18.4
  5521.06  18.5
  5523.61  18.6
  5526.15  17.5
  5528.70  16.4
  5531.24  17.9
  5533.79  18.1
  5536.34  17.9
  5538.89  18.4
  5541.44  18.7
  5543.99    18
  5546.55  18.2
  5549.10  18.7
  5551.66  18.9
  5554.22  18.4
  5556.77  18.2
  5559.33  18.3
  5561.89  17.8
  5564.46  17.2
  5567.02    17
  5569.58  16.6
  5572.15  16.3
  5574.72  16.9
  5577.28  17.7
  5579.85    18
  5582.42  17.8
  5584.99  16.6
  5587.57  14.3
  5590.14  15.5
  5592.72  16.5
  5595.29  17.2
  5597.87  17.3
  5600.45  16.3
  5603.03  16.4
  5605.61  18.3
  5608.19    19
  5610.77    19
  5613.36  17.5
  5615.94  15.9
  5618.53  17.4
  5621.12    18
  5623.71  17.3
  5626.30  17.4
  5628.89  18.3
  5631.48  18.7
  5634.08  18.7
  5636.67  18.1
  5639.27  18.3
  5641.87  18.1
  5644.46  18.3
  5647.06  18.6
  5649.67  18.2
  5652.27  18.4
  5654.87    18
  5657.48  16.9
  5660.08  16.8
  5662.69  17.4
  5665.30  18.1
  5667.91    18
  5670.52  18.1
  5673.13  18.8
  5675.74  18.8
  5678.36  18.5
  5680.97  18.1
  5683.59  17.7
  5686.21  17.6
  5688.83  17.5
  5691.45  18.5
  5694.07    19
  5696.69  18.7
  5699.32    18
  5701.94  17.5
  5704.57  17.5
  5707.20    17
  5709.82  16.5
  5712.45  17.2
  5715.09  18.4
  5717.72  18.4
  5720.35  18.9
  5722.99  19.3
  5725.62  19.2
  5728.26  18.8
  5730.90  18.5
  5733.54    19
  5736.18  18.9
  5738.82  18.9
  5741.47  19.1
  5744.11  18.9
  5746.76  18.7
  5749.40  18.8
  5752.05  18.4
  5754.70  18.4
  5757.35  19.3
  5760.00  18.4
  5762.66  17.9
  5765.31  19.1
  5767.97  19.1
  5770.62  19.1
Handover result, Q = 1.0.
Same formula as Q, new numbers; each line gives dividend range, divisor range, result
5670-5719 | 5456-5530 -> 1.11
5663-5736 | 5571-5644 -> 1.08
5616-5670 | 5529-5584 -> 1.04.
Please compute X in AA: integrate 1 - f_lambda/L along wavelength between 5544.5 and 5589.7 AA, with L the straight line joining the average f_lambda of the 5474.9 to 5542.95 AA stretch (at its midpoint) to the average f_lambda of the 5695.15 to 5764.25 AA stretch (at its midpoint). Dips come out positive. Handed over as 1.0 AA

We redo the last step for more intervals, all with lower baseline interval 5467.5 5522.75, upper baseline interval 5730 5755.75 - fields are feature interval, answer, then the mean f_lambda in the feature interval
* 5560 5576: 0.7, 17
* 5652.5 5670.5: 0.7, 17.6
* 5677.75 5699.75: 0.4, 18.2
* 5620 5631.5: 0.2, 17.9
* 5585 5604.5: 1.9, 16.3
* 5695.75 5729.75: 0.9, 18.1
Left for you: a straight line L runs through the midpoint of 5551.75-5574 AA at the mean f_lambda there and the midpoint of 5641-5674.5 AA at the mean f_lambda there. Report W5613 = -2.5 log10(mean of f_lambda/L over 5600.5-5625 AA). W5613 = 0.01 mag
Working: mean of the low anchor 17.5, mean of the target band 17.6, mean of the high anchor 18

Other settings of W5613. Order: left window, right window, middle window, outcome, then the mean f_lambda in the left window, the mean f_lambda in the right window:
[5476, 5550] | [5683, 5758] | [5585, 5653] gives 0.03 mag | 17.7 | 18.4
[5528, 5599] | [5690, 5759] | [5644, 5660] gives 0.00 mag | 17.5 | 18.5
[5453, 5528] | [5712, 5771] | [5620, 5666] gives 0.01 mag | 17.4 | 18.7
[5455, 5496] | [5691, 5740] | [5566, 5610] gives 0.06 mag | 17.4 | 18.3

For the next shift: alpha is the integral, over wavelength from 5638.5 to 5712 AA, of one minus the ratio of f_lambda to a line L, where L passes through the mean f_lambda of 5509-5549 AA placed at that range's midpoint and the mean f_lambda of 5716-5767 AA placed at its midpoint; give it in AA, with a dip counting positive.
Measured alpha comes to 2.1 AA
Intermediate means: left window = 17.8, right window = 18.8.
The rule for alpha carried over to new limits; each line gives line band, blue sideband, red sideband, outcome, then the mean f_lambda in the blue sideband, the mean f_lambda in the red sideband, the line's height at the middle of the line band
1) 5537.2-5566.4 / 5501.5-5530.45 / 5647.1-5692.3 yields -1.1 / 17.4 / 18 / 17.6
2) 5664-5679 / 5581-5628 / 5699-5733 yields -0.6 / 17.1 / 18.1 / 17.7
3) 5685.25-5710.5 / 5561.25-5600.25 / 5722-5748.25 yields 0.8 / 16.8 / 18.9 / 18.4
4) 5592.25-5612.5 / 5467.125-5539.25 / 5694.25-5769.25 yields 0.5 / 17.5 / 18.5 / 17.9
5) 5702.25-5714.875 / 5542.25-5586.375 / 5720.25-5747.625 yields 1.0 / 17.7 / 18.9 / 18.7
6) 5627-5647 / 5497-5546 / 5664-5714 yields -0.5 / 17.7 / 18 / 17.9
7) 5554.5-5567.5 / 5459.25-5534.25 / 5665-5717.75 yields -0.1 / 17.5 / 18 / 17.7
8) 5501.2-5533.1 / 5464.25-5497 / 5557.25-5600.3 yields -0.3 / 17.5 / 16.9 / 17.3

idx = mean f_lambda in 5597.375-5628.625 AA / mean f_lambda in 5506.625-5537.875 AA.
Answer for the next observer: 0.99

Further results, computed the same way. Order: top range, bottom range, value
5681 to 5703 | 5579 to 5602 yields 1.09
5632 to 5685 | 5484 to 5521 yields 1.03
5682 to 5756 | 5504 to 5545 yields 1.04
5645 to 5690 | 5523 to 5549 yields 1.00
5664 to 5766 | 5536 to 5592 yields 1.05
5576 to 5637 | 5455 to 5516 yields 1.00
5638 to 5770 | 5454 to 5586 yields 1.04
